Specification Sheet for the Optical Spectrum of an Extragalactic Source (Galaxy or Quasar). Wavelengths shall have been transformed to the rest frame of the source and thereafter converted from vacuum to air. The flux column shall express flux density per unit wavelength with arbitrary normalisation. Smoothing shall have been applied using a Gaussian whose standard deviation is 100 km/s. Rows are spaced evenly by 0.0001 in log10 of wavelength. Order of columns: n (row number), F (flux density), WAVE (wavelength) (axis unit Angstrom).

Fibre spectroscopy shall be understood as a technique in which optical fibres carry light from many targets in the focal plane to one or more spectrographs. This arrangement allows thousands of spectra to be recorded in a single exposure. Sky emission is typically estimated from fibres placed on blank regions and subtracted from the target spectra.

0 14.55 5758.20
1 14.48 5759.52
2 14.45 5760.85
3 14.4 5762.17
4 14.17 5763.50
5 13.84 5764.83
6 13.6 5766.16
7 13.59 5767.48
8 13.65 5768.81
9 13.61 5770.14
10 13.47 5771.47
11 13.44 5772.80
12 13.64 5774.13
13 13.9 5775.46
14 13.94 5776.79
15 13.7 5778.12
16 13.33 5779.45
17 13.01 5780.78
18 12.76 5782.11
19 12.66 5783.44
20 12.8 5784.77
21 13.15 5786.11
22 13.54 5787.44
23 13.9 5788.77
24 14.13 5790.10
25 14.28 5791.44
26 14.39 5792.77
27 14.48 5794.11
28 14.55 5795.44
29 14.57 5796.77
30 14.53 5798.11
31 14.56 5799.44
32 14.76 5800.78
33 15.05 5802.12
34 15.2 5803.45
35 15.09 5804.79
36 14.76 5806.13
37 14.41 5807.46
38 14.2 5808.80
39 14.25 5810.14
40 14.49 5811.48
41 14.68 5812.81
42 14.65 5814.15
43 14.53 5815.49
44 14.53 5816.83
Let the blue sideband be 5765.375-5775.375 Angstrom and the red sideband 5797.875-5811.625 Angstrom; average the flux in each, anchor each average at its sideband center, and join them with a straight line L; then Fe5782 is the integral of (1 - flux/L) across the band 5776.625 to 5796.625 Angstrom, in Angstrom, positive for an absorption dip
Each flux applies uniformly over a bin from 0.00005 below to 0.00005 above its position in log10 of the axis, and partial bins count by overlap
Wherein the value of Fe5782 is 0.6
